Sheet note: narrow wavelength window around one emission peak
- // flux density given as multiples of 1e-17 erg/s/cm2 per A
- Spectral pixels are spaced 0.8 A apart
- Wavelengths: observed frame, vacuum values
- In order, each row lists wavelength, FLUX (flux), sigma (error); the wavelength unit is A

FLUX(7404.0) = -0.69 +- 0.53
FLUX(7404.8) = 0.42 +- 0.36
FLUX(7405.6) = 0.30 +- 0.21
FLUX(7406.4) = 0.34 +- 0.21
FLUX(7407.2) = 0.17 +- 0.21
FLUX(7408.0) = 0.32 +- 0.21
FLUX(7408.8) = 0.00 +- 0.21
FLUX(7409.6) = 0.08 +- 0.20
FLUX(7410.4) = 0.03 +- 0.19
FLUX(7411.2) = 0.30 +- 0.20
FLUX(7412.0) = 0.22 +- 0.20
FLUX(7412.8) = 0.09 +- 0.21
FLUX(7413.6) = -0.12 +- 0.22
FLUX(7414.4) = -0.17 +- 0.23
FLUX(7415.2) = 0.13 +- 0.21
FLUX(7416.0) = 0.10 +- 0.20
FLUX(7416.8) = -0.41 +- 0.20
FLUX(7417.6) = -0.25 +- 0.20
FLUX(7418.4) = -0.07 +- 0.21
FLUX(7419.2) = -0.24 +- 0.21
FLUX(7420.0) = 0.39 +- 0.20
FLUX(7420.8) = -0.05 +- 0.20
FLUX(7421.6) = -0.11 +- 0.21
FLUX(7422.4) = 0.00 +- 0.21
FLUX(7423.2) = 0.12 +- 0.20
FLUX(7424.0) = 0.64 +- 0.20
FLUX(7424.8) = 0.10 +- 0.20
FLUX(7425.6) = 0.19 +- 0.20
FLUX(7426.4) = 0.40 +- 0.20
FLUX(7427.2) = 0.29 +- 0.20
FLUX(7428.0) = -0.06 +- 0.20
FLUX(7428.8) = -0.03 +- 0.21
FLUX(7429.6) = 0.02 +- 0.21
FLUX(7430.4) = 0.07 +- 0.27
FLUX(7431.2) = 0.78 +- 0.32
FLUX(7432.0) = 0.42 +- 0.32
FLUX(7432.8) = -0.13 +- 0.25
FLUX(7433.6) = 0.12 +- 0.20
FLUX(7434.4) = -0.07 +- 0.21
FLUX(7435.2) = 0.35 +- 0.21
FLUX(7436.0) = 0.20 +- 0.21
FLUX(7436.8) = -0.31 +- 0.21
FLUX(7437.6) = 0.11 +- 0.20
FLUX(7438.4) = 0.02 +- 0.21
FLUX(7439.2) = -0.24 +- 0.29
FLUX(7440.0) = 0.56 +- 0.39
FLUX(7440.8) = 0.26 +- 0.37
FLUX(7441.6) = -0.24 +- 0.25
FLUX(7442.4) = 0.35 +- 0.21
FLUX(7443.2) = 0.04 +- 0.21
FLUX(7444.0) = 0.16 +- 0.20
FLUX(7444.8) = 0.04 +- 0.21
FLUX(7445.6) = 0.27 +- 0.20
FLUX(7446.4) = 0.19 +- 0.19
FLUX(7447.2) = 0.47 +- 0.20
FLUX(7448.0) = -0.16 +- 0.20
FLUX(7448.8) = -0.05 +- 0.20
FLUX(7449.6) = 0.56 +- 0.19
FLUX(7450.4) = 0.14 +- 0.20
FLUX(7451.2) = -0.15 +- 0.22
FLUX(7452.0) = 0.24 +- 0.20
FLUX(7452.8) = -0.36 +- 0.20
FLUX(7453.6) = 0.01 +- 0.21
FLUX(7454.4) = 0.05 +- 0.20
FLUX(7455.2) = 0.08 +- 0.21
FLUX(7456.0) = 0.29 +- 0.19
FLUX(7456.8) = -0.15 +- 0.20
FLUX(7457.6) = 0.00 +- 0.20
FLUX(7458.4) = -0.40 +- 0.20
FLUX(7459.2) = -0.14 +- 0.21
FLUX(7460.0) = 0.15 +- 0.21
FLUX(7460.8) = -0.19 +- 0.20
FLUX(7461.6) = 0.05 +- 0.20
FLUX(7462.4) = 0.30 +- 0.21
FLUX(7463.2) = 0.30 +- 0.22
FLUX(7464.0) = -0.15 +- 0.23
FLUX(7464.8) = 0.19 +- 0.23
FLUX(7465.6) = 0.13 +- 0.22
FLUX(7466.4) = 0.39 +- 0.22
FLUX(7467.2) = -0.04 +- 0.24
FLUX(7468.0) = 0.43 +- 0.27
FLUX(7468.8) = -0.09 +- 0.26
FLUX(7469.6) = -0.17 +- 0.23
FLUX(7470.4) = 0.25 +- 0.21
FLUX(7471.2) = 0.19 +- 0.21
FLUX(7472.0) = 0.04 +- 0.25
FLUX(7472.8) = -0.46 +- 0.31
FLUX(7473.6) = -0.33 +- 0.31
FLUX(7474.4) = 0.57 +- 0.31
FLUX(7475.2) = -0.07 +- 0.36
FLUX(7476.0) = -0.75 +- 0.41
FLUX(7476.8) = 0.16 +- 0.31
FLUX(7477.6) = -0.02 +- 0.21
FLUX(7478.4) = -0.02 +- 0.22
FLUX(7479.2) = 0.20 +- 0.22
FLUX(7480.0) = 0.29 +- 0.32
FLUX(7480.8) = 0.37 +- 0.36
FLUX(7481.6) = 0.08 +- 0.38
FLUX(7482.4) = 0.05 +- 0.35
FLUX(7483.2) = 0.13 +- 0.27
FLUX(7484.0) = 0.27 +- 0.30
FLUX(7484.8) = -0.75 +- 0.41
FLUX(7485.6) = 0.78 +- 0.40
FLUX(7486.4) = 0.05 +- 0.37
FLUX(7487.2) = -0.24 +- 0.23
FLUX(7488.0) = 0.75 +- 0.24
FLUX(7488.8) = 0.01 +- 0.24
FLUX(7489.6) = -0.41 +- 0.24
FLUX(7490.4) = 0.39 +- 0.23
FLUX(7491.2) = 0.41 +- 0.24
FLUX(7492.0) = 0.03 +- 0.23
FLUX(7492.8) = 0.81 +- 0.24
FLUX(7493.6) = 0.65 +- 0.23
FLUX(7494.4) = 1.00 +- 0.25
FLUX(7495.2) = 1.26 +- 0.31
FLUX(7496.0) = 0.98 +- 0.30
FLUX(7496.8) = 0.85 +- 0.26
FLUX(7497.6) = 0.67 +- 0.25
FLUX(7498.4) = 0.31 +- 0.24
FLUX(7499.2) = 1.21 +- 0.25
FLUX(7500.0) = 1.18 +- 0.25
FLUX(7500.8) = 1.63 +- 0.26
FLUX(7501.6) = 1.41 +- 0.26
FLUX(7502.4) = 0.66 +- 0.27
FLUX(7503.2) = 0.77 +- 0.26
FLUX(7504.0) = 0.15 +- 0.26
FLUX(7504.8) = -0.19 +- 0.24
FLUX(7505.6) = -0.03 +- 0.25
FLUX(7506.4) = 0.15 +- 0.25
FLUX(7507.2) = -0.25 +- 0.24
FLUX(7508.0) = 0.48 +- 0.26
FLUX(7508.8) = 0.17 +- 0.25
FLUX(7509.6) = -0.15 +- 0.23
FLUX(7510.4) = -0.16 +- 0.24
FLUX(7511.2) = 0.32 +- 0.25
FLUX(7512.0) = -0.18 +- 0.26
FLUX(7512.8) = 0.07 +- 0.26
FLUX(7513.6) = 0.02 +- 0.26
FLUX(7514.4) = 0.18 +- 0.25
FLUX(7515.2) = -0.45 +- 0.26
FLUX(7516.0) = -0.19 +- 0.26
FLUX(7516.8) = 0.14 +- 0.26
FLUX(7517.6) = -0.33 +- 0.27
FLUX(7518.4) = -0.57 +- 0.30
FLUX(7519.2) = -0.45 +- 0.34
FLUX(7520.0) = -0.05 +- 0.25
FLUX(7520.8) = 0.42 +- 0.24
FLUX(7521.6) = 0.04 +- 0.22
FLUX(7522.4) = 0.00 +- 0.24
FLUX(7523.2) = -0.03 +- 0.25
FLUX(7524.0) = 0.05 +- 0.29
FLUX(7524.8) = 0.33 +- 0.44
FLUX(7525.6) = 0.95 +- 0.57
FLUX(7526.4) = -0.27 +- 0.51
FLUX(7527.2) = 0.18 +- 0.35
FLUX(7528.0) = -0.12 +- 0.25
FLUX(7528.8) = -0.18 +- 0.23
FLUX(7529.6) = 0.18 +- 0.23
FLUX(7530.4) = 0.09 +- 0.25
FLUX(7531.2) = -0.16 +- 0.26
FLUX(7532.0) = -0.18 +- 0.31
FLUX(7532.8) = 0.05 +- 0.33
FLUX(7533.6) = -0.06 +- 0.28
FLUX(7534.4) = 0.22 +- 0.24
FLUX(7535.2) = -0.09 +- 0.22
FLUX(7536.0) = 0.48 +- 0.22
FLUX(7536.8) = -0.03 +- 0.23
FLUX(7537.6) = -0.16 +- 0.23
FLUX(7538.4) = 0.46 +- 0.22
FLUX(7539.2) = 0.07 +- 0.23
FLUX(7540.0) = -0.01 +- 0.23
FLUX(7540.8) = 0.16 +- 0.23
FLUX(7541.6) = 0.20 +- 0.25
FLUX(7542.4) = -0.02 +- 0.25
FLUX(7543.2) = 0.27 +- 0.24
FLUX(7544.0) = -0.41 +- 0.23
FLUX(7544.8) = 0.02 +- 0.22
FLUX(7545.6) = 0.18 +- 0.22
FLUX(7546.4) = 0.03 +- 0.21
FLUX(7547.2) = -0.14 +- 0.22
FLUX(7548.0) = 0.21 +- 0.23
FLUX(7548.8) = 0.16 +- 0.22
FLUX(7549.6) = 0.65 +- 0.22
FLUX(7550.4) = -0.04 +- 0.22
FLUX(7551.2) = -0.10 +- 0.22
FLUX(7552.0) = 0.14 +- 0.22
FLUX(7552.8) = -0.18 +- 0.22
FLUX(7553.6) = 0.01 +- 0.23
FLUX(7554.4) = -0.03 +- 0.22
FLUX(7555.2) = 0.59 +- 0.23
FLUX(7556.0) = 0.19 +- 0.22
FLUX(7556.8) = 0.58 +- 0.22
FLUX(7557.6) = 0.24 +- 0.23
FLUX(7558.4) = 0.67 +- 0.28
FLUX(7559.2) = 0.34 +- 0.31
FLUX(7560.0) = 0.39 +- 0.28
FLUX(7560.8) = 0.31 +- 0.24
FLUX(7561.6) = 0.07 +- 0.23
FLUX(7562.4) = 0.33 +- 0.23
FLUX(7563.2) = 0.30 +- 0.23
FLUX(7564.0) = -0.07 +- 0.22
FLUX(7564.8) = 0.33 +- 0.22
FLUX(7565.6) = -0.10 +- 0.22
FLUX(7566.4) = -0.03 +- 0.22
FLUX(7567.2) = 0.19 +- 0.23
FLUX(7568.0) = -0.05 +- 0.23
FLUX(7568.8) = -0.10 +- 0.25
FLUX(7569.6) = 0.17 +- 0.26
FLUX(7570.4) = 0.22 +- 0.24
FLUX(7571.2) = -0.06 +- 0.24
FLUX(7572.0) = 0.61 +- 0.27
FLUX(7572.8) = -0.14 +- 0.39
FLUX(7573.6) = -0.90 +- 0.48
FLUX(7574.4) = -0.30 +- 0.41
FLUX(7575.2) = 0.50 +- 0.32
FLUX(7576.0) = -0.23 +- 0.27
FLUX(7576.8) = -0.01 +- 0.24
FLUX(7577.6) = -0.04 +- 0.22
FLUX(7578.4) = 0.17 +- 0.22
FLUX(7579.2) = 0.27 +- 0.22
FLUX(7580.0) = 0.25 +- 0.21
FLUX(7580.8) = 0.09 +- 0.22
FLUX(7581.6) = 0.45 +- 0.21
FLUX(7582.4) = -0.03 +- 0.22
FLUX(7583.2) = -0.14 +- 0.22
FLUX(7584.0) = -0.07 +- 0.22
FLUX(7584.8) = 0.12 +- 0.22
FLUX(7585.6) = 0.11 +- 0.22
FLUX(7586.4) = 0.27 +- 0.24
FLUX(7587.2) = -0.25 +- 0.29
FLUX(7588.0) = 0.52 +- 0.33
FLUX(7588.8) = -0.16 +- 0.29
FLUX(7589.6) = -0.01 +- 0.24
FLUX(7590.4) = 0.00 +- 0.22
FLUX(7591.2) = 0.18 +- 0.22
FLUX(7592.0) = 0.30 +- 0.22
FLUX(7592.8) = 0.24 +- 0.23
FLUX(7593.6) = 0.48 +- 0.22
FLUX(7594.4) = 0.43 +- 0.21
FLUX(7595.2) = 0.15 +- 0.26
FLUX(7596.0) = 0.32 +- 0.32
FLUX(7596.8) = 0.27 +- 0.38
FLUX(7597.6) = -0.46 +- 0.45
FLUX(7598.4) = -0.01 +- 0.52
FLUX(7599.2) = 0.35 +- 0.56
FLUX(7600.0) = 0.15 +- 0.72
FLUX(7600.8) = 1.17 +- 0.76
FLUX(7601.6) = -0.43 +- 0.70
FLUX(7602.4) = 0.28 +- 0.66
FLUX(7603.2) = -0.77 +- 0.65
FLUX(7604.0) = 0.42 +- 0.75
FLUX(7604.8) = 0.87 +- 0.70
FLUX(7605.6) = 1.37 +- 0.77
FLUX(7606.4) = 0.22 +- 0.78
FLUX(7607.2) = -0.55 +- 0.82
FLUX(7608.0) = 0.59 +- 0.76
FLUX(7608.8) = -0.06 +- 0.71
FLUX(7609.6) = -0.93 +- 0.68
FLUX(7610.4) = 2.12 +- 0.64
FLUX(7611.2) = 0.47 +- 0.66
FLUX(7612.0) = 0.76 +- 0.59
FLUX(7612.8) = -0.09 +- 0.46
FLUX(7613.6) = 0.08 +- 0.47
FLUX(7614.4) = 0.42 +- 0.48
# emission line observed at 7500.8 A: [O II] 3727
